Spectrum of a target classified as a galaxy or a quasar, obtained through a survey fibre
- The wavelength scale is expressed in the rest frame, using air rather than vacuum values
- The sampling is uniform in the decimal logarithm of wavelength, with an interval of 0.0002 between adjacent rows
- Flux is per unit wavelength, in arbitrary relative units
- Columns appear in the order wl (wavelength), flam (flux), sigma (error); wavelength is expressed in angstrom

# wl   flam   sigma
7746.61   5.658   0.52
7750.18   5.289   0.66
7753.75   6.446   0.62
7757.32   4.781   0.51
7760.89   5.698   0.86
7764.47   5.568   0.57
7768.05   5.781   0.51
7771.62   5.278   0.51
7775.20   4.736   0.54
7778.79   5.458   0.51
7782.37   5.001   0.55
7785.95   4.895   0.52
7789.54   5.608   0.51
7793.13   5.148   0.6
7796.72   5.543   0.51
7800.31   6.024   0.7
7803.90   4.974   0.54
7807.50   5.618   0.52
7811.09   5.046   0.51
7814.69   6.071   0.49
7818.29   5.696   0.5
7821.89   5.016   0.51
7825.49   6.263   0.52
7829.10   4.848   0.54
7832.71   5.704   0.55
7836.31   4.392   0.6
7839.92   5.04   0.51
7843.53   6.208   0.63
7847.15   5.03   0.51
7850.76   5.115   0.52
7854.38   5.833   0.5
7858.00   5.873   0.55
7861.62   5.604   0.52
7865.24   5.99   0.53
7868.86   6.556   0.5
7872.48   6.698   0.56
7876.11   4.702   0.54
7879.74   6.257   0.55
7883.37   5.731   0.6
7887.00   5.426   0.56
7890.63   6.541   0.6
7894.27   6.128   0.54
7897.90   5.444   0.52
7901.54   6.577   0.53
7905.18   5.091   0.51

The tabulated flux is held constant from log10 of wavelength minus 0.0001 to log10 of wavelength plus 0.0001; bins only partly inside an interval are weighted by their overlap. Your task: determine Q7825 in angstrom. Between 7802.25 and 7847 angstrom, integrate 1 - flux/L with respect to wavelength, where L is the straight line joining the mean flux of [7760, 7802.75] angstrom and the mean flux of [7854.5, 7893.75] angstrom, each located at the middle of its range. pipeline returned 2.0 angstrom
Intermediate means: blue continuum 5.38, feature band 5.39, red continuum 5.94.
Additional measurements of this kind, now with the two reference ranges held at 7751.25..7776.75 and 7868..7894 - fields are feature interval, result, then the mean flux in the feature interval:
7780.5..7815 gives 1.6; 5.36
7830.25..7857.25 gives 2.2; 5.34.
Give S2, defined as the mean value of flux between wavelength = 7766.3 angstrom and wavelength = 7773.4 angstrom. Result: 5.53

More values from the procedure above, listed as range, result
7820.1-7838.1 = 5.25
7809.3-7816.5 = 5.56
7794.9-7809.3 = 5.54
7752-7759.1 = 5.61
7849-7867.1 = 5.69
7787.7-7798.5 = 5.43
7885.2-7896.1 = 6.03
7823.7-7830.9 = 5.55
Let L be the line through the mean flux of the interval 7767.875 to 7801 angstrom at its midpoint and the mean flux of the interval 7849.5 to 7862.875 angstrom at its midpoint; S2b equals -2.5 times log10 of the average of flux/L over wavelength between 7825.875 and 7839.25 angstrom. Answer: 0.081 mag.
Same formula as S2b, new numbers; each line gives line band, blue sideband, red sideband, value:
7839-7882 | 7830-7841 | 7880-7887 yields -0.066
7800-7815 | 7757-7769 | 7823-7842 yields -0.020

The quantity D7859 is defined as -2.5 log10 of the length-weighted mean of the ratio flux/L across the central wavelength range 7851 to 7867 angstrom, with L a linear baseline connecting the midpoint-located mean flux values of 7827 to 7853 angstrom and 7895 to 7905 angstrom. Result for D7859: -0.06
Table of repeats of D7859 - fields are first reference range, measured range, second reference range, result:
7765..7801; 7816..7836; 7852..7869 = 0.04 mag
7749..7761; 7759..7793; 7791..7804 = 0.04 mag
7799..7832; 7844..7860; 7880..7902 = 0.04 mag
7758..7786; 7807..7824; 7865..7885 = 0.02 mag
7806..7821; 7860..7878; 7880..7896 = -0.01 mag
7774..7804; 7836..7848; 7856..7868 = 0.09 mag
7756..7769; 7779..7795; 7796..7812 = 0.05 mag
